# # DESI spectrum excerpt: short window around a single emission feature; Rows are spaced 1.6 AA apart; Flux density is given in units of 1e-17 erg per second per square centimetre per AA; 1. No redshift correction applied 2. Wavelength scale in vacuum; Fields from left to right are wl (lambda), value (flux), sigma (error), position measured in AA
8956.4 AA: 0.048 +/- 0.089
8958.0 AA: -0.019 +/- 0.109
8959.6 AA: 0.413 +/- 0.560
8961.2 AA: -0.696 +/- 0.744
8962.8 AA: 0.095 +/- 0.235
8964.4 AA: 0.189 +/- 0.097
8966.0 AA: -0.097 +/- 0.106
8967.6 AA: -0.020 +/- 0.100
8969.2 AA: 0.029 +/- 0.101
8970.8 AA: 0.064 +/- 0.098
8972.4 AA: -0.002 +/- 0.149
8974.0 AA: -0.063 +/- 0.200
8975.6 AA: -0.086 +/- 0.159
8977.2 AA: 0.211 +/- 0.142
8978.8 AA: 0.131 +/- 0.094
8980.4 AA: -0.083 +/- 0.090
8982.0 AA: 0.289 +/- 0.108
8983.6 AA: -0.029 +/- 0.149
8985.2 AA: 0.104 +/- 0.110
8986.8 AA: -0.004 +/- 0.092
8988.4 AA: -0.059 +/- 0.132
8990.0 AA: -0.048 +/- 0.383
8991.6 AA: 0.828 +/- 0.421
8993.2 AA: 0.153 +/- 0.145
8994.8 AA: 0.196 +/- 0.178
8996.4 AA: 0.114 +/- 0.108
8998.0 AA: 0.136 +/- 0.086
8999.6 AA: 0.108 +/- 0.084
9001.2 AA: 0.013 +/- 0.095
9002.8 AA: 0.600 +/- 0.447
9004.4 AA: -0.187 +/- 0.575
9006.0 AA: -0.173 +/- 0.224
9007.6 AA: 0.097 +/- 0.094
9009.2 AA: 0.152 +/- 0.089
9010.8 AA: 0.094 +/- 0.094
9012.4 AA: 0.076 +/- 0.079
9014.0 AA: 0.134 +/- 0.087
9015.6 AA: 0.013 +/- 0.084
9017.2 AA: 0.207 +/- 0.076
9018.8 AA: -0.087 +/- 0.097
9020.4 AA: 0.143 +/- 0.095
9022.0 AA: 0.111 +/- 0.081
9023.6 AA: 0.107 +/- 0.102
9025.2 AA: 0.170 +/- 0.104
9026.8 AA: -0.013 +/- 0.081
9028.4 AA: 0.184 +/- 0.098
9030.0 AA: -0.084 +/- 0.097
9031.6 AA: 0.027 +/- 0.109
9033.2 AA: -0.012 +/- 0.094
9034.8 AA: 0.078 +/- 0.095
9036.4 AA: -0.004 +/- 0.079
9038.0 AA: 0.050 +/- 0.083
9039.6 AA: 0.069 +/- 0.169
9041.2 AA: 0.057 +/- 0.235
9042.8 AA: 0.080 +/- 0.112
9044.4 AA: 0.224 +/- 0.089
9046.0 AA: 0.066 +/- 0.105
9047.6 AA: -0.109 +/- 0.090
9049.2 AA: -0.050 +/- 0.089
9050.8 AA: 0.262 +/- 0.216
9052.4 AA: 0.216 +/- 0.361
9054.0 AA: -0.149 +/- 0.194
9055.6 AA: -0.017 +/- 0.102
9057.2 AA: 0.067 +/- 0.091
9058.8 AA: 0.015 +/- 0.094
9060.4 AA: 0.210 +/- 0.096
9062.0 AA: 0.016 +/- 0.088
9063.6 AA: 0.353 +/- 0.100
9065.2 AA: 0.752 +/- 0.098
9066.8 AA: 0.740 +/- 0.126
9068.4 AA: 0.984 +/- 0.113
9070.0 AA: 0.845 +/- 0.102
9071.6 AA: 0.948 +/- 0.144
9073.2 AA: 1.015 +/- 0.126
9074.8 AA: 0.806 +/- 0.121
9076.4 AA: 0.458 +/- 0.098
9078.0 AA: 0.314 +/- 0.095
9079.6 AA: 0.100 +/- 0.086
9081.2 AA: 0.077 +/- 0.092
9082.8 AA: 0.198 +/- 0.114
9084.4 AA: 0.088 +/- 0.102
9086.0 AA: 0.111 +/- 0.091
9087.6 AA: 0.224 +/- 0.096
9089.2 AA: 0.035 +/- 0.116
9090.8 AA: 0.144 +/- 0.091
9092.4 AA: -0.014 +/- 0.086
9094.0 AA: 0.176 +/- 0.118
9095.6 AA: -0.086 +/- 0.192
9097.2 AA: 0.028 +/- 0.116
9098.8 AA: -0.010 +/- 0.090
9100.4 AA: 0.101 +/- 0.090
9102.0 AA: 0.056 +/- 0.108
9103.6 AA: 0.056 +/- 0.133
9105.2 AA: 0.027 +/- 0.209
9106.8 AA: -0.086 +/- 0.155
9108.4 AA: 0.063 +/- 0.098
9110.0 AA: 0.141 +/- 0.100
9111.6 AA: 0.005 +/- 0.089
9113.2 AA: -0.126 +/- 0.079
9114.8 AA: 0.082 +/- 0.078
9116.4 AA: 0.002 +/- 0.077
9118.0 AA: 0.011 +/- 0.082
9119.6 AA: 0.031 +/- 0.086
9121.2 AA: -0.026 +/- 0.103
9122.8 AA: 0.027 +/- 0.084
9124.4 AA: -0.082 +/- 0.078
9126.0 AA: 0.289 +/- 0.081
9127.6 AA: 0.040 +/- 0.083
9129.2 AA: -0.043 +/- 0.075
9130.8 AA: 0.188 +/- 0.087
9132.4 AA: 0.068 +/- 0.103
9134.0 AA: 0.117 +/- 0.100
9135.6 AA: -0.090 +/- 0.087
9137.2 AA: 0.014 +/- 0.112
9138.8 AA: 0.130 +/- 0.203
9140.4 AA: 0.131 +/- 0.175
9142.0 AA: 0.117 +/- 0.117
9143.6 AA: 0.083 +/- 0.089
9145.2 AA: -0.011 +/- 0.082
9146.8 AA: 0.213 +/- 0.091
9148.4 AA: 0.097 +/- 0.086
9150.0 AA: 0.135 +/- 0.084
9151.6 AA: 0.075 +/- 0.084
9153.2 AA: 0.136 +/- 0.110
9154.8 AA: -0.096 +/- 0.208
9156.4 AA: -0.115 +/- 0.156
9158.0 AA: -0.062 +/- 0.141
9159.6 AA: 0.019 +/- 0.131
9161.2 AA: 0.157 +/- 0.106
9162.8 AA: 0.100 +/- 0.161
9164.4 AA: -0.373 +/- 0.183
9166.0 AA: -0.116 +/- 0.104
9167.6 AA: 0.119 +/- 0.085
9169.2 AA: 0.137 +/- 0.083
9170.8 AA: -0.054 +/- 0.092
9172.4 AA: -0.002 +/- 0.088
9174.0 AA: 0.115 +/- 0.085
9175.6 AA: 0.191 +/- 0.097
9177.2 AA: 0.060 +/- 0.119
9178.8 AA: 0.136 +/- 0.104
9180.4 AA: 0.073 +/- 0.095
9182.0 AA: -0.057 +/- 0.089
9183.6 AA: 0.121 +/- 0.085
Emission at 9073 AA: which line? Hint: [O II] 3727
